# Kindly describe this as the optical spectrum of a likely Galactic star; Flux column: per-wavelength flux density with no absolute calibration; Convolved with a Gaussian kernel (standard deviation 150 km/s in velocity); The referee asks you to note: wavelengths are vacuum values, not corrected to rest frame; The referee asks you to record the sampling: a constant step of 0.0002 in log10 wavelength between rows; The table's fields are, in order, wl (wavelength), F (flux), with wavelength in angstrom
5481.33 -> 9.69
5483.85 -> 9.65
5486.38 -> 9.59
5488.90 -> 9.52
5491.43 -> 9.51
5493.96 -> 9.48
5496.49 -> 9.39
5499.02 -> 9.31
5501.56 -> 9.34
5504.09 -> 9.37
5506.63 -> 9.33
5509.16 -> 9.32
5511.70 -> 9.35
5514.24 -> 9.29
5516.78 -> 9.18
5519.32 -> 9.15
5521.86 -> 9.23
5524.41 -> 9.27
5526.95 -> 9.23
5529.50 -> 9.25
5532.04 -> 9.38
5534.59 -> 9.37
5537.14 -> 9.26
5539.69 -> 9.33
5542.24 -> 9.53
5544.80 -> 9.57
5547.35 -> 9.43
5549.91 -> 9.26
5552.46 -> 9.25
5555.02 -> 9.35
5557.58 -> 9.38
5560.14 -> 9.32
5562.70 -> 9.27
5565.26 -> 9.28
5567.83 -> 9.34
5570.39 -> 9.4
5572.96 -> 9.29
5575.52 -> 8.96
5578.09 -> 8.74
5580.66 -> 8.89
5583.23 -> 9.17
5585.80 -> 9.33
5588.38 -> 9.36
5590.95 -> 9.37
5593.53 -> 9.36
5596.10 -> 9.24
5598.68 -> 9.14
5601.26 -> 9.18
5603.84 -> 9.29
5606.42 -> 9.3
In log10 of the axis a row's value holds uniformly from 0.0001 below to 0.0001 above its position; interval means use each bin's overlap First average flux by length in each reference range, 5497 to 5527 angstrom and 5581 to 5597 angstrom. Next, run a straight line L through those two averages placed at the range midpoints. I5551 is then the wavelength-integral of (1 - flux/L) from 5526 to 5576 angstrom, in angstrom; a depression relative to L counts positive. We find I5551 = -0.2 angstrom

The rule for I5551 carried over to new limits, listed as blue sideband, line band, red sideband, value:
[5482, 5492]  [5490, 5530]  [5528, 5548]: 0.76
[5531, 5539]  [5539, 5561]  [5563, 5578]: -0.24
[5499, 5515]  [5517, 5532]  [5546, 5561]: 0.15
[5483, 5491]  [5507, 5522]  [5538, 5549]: 0.40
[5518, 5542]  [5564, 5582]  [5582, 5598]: 0.32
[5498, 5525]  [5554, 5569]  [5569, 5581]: -0.33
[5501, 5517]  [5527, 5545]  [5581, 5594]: -0.11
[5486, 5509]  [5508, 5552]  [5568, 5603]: 0.09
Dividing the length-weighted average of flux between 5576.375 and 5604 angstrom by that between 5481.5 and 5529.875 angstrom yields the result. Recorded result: 0.98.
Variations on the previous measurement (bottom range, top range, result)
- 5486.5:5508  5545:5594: 0.98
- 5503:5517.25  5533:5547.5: 1.01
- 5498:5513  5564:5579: 0.98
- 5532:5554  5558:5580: 0.98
